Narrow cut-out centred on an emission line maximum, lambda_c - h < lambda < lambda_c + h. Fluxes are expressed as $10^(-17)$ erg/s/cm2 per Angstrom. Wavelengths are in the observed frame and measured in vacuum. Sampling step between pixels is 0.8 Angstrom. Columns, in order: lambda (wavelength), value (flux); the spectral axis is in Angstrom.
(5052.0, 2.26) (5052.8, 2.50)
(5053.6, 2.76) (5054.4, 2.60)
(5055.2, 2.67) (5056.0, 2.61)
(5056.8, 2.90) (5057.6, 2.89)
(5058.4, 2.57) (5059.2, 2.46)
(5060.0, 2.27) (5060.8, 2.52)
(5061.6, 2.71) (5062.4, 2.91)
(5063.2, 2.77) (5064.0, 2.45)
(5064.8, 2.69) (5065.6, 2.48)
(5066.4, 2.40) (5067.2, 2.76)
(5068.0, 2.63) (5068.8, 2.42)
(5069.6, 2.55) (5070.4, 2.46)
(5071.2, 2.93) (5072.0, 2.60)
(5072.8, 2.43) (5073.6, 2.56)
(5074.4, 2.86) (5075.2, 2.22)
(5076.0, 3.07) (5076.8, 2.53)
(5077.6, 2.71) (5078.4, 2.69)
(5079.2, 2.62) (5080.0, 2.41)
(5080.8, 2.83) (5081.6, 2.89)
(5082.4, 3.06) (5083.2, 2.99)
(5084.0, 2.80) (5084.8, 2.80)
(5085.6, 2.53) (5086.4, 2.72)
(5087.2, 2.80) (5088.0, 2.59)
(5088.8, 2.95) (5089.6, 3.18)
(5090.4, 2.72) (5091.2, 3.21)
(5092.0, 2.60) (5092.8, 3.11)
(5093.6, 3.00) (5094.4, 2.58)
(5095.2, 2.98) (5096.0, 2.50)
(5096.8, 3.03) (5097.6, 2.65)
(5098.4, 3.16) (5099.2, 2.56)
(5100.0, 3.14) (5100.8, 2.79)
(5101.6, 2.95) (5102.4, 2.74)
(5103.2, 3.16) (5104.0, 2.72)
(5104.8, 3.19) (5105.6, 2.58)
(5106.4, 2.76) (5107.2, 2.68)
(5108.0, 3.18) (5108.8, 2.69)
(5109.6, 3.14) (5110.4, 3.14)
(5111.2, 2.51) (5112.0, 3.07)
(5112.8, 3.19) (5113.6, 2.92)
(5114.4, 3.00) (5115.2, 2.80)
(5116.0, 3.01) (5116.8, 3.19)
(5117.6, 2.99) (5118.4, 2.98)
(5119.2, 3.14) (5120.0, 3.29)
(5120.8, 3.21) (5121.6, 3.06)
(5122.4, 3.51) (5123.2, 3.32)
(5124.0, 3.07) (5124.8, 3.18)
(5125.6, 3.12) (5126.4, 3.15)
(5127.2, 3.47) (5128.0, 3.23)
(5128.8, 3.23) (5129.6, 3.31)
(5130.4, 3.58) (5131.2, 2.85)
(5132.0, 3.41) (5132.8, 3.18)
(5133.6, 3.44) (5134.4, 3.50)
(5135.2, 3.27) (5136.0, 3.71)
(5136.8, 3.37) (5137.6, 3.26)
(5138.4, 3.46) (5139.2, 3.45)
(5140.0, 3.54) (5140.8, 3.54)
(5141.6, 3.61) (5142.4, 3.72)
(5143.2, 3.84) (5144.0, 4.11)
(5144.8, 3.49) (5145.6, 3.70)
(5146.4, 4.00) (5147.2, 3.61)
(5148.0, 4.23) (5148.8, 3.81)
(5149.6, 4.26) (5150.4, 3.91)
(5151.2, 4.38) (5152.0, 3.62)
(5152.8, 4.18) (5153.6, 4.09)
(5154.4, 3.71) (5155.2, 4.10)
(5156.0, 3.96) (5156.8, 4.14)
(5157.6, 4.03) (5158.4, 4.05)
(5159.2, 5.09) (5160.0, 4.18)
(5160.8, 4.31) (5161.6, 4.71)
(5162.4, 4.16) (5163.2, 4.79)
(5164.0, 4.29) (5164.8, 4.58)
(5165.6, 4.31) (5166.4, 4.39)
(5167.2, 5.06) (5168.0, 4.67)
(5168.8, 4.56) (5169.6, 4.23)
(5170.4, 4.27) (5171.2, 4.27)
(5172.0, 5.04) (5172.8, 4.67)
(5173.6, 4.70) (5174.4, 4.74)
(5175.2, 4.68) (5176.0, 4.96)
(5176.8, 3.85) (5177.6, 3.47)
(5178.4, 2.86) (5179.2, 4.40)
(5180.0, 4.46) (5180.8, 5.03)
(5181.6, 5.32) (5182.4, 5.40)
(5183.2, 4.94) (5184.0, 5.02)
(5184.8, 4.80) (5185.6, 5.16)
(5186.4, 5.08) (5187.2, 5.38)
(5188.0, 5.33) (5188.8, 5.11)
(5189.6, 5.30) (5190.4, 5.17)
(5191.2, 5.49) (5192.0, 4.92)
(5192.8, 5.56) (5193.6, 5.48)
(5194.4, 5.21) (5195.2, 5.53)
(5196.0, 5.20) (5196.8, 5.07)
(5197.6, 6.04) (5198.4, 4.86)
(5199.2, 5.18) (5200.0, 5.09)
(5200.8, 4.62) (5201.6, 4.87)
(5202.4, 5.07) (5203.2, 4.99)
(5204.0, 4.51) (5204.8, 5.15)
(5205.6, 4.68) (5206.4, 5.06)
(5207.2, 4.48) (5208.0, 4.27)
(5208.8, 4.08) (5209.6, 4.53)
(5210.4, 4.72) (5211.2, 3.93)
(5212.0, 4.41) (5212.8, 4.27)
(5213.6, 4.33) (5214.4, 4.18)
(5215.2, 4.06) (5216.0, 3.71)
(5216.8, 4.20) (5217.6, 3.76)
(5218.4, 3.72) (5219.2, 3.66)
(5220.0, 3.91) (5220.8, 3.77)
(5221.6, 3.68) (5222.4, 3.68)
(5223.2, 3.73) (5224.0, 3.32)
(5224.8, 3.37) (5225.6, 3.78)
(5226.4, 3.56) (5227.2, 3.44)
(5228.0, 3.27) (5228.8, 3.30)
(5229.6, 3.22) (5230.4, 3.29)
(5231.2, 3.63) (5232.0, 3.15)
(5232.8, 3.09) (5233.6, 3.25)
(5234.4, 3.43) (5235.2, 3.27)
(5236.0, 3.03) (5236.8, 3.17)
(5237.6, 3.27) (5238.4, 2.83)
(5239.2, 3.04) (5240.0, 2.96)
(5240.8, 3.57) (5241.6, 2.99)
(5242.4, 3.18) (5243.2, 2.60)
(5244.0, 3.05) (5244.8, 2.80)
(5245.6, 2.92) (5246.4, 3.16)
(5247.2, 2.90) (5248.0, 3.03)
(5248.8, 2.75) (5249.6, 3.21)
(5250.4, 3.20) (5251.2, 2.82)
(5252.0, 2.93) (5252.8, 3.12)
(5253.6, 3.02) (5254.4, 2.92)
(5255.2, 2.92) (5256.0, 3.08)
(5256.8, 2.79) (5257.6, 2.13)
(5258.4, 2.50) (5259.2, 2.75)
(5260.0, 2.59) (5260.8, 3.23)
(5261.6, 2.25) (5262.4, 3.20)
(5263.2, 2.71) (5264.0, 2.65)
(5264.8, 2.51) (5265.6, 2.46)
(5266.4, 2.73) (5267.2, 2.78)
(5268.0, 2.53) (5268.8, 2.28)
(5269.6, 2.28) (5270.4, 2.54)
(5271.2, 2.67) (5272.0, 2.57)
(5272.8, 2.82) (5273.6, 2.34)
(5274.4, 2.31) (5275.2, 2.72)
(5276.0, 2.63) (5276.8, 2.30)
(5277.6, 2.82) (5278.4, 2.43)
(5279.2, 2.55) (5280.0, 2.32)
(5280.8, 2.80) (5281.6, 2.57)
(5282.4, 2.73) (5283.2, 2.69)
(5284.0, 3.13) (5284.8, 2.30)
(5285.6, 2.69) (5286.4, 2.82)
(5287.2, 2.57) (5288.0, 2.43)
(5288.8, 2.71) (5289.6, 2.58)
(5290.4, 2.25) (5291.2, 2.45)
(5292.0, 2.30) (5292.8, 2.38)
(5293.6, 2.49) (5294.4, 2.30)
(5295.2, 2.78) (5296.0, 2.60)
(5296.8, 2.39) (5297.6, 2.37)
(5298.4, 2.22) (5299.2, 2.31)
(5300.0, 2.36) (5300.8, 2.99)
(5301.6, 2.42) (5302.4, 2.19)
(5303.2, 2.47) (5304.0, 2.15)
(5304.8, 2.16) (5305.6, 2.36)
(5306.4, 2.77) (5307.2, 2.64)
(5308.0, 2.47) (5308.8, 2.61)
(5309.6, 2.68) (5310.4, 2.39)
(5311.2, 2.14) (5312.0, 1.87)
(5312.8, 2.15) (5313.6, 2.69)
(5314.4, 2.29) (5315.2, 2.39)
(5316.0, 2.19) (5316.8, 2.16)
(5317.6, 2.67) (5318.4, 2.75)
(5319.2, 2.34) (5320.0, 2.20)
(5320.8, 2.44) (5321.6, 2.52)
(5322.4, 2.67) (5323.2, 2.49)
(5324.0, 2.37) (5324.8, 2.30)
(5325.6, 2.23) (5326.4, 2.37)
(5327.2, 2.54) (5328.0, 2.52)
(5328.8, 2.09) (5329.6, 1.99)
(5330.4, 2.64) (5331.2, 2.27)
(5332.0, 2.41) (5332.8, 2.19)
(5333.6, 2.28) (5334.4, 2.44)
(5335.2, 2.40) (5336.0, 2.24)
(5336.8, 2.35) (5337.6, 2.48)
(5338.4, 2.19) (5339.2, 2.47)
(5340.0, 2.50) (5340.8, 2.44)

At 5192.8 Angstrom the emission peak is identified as C IV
